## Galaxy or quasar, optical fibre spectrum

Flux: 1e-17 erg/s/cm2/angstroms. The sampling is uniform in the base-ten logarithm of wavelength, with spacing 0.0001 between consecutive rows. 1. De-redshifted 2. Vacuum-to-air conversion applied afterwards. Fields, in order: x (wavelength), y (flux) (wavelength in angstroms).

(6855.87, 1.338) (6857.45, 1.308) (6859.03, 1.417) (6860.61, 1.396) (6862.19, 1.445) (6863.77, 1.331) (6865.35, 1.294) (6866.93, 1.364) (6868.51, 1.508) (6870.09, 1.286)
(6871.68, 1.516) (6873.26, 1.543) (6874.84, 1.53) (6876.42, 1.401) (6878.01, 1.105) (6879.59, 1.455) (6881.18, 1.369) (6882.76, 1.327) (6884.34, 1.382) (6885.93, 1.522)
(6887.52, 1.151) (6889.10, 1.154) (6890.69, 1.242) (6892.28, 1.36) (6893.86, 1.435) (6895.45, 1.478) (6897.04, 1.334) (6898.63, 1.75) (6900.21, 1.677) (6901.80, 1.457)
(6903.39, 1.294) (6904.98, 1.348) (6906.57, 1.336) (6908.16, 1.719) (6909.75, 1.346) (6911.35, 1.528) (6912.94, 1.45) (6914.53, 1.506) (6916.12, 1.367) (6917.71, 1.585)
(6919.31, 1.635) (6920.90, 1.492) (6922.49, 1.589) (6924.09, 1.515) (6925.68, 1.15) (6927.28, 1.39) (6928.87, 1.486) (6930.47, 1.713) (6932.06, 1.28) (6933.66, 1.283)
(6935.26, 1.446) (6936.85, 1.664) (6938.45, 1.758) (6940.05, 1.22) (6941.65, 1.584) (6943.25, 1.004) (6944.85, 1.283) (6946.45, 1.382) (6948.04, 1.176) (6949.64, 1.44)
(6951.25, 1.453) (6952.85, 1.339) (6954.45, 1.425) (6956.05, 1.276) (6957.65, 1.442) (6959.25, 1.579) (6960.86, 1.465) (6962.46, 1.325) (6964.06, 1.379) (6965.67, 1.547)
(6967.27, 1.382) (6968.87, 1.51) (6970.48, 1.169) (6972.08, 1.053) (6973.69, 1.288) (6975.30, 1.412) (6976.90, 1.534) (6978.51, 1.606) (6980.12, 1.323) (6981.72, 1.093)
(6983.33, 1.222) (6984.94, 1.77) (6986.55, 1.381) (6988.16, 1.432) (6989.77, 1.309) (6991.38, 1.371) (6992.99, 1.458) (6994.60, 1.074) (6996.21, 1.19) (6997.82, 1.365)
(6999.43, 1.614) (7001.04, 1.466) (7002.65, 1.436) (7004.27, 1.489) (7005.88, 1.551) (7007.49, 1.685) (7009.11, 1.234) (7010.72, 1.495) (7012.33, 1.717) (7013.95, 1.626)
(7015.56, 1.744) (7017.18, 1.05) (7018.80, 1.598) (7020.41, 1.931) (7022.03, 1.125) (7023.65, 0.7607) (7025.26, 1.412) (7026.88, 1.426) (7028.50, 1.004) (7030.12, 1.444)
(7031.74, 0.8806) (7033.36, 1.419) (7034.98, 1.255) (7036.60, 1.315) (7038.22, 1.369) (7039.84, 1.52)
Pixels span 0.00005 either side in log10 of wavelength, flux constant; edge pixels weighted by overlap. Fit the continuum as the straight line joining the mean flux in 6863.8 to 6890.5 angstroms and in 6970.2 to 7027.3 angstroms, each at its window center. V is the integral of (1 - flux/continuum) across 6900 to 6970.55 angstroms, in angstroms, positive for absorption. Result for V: -2.5 angstroms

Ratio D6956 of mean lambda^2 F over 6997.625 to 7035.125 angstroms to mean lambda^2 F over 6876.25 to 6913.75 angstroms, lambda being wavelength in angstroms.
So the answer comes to 1.0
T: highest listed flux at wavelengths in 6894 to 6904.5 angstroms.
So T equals 1.75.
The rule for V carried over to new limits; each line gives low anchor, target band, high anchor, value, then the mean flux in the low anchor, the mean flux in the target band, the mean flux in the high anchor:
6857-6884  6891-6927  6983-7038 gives -2.0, 1.39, 1.47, 1.39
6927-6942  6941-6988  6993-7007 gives 2.4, 1.48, 1.37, 1.41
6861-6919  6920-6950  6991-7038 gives -0.2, 1.42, 1.41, 1.38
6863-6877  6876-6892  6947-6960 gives 1.2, 1.42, 1.31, 1.39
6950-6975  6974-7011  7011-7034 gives -1.0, 1.38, 1.41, 1.37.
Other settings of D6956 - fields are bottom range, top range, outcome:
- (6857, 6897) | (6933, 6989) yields 1.04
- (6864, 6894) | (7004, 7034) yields 1.07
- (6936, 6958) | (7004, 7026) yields 1.07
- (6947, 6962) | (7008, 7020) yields 1.10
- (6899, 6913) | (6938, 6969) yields 0.96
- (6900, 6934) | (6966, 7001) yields 0.95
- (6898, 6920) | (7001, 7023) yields 1.04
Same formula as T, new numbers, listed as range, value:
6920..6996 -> 1.77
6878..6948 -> 1.758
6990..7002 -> 1.614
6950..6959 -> 1.453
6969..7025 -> 1.931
